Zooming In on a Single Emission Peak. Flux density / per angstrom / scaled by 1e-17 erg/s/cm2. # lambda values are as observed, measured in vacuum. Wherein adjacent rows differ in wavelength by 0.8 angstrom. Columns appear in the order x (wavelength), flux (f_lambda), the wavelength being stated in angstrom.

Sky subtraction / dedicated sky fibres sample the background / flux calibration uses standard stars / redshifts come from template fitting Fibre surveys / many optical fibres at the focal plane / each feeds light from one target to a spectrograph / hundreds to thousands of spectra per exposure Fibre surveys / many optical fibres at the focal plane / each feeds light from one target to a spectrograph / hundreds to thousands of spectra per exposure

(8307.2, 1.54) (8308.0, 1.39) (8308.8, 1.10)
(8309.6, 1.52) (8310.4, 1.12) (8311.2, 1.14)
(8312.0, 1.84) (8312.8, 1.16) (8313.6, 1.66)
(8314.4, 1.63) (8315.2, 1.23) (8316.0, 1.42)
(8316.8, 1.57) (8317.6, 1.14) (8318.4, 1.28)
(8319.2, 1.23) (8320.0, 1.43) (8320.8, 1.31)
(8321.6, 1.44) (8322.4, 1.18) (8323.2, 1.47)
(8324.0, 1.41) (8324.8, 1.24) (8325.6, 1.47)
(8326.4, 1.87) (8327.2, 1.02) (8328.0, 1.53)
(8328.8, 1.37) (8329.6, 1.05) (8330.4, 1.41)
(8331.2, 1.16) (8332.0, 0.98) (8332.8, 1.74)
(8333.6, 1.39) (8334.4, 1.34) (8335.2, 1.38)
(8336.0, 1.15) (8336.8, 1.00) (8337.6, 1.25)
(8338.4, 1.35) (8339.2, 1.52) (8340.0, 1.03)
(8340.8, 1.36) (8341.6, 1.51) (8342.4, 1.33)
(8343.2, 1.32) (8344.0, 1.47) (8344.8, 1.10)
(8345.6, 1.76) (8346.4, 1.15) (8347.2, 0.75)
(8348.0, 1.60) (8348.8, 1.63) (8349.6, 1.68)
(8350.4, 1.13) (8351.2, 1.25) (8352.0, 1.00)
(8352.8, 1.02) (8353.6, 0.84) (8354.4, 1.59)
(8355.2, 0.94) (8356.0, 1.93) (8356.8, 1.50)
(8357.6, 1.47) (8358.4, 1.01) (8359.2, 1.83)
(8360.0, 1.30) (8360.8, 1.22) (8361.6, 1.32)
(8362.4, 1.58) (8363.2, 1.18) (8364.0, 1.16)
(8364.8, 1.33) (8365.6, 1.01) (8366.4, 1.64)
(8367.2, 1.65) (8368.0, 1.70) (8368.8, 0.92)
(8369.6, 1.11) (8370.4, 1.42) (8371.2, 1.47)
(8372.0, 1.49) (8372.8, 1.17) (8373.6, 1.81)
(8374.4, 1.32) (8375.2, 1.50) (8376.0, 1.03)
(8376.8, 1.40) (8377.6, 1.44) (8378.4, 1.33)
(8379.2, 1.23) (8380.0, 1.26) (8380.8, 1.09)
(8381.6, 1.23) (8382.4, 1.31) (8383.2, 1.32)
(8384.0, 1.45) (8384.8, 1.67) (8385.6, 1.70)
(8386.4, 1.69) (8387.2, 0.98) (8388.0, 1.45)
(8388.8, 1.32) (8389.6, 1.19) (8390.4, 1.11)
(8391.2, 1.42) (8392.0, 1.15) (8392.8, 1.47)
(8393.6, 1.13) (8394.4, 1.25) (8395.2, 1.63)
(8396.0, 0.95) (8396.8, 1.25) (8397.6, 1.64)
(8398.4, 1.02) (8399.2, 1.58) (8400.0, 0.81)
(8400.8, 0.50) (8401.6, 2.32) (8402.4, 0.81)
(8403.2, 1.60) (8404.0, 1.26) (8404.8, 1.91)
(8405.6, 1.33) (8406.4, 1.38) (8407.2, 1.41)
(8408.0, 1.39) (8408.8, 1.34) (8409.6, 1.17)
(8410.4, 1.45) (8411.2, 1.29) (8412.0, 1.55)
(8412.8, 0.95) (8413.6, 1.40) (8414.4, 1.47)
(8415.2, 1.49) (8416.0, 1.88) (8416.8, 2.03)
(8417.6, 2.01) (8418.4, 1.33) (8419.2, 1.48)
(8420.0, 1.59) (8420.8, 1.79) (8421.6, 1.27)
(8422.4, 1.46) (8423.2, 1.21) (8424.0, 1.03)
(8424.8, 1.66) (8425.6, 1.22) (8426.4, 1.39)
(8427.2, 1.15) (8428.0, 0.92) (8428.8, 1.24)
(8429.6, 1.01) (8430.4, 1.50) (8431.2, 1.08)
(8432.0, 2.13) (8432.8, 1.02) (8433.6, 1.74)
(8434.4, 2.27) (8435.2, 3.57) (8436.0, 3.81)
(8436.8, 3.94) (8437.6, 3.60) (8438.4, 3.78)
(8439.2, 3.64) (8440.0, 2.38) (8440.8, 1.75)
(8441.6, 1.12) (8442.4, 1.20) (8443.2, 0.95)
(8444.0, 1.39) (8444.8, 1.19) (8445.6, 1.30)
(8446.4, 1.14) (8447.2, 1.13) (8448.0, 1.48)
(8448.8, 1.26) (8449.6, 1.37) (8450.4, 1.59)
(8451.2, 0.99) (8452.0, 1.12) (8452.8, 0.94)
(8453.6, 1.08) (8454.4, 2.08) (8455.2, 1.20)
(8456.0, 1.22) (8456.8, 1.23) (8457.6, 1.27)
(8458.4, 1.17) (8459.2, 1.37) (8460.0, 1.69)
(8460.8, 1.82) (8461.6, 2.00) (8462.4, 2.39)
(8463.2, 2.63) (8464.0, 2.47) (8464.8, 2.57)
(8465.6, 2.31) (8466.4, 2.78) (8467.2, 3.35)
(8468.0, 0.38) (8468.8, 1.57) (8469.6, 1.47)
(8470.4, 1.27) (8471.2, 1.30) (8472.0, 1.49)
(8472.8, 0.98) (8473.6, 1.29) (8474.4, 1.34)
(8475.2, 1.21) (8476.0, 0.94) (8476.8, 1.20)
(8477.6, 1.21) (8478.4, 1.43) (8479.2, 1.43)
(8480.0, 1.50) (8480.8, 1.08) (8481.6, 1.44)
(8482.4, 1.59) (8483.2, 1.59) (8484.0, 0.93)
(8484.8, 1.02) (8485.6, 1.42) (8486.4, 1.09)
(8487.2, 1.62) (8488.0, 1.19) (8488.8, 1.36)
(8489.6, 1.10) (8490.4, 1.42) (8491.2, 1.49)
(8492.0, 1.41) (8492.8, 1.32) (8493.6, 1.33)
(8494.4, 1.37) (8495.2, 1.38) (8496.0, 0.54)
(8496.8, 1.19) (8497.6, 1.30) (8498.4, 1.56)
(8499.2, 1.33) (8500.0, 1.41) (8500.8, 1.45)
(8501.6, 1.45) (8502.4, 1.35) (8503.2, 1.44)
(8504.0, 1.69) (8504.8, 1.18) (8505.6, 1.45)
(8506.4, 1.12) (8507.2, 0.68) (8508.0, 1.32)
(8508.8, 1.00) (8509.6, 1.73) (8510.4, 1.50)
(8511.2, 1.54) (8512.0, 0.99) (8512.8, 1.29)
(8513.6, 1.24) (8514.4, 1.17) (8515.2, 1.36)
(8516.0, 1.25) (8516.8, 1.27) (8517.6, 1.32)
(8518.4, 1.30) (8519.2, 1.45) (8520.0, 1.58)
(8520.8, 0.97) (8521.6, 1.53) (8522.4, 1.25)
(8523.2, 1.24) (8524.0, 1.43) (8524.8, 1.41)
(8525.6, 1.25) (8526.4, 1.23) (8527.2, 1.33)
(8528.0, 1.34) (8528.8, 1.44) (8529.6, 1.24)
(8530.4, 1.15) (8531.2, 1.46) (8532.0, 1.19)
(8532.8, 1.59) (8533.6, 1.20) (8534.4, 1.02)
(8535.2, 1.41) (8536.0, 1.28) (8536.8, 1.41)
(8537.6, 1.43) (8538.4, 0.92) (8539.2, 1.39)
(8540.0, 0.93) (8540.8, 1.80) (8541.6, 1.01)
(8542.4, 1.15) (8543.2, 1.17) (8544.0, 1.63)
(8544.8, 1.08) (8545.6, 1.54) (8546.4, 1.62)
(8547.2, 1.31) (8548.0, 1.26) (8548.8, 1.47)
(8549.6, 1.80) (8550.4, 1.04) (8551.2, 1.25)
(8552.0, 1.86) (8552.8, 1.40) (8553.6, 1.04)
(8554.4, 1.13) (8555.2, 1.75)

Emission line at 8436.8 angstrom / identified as Halpha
